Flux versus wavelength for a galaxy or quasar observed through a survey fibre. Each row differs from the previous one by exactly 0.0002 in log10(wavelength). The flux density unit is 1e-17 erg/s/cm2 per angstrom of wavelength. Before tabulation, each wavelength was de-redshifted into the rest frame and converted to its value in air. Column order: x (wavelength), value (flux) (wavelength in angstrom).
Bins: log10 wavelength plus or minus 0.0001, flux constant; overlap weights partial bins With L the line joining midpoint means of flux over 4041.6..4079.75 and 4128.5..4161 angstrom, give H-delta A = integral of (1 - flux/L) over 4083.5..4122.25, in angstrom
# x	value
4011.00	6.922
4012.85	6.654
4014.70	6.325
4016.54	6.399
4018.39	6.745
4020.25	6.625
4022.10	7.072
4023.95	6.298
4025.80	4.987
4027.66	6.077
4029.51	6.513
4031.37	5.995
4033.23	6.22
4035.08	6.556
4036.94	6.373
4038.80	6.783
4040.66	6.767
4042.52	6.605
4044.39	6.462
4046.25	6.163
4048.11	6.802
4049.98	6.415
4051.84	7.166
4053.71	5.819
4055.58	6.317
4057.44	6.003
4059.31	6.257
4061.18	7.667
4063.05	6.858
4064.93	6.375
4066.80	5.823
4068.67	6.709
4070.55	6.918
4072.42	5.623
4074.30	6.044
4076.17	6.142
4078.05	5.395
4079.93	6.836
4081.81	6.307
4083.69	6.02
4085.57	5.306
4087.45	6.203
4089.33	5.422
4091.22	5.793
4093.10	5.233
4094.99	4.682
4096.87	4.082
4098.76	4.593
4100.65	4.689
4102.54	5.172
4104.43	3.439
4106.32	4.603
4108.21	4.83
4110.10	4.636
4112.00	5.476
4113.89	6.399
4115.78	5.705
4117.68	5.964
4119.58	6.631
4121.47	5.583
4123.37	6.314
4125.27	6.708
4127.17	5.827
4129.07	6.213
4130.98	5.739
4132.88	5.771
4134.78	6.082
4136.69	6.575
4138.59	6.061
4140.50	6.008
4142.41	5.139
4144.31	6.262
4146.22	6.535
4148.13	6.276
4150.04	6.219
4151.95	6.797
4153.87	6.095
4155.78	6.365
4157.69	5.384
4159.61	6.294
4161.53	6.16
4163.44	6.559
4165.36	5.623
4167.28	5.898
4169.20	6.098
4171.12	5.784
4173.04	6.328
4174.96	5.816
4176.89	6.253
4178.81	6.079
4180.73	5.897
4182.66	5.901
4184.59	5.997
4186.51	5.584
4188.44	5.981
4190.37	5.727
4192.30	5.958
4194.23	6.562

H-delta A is 6.20 angstrom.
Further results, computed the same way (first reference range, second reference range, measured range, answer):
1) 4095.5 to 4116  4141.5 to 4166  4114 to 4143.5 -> -3.1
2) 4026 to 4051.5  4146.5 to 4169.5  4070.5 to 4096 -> 2.1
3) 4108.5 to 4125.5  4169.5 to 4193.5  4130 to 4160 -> -1.0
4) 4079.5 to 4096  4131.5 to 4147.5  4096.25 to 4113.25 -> 3.4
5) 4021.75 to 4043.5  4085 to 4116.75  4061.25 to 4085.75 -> -3.0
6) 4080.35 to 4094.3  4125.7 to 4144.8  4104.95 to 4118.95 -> 1.3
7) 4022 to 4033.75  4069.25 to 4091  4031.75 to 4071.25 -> -2.9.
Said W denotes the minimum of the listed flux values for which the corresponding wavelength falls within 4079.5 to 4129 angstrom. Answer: 3.439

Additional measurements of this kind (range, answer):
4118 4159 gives 5.139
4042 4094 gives 5.233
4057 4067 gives 5.823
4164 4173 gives 5.623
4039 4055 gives 5.819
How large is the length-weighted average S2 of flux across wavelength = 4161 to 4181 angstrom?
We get 6.05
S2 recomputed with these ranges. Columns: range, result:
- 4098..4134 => 5.5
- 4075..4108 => 5.28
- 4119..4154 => 6.15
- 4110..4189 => 6.04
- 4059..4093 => 6.18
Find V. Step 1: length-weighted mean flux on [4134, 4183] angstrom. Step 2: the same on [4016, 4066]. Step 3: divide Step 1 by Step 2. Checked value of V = 0.94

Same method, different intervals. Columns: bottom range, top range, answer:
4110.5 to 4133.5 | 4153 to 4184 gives 1.01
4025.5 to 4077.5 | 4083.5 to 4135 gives 0.85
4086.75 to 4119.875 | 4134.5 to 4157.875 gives 1.19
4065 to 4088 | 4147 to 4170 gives 1.00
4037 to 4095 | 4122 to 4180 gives 0.98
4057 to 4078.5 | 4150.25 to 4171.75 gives 0.96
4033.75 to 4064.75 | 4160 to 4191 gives 0.91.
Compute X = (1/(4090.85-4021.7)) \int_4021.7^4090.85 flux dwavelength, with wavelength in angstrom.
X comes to 6.29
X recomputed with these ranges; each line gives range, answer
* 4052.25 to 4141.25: 5.81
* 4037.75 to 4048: 6.57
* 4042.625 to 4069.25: 6.49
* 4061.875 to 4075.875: 6.35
